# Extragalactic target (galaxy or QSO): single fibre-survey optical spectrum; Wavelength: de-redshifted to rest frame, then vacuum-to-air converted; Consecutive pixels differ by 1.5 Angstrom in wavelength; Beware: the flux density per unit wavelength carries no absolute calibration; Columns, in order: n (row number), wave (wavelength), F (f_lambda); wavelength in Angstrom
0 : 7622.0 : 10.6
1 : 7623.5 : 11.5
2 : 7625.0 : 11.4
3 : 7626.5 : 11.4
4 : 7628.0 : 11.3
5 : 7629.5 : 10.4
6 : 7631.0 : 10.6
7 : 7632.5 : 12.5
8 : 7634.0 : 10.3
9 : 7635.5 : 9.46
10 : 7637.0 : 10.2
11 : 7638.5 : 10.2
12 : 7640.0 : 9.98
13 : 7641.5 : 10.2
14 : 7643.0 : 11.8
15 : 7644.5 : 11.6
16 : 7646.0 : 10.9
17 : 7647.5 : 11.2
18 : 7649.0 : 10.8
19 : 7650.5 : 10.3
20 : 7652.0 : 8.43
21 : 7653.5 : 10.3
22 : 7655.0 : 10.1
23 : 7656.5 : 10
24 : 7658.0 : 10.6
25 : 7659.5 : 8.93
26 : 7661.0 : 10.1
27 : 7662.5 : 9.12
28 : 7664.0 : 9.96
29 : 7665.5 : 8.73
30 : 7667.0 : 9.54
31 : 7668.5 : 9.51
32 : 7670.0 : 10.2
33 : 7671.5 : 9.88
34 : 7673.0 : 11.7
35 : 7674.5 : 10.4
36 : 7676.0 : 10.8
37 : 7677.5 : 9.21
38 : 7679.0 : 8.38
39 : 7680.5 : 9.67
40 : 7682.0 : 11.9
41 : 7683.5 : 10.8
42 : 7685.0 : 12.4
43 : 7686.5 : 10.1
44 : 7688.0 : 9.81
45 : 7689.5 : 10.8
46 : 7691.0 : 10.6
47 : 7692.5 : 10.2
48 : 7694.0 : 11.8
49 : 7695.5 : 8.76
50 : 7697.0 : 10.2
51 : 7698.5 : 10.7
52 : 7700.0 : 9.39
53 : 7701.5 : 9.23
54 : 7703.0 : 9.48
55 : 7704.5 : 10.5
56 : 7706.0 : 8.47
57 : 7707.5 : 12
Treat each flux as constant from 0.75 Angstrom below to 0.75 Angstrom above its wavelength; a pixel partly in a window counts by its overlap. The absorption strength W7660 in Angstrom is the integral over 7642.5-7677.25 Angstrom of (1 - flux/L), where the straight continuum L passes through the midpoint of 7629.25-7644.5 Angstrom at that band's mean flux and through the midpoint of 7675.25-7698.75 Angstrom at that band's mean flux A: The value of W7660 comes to 1.1 Angstrom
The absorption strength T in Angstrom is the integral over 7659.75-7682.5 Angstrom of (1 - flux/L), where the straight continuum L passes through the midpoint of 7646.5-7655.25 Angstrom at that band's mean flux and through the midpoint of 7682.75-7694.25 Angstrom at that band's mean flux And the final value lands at 1.3 Angstrom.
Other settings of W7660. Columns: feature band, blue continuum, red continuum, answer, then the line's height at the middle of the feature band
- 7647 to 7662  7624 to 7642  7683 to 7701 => 0.8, 10.6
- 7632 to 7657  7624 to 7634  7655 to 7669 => 0.0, 10.5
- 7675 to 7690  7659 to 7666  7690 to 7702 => -0.8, 9.85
